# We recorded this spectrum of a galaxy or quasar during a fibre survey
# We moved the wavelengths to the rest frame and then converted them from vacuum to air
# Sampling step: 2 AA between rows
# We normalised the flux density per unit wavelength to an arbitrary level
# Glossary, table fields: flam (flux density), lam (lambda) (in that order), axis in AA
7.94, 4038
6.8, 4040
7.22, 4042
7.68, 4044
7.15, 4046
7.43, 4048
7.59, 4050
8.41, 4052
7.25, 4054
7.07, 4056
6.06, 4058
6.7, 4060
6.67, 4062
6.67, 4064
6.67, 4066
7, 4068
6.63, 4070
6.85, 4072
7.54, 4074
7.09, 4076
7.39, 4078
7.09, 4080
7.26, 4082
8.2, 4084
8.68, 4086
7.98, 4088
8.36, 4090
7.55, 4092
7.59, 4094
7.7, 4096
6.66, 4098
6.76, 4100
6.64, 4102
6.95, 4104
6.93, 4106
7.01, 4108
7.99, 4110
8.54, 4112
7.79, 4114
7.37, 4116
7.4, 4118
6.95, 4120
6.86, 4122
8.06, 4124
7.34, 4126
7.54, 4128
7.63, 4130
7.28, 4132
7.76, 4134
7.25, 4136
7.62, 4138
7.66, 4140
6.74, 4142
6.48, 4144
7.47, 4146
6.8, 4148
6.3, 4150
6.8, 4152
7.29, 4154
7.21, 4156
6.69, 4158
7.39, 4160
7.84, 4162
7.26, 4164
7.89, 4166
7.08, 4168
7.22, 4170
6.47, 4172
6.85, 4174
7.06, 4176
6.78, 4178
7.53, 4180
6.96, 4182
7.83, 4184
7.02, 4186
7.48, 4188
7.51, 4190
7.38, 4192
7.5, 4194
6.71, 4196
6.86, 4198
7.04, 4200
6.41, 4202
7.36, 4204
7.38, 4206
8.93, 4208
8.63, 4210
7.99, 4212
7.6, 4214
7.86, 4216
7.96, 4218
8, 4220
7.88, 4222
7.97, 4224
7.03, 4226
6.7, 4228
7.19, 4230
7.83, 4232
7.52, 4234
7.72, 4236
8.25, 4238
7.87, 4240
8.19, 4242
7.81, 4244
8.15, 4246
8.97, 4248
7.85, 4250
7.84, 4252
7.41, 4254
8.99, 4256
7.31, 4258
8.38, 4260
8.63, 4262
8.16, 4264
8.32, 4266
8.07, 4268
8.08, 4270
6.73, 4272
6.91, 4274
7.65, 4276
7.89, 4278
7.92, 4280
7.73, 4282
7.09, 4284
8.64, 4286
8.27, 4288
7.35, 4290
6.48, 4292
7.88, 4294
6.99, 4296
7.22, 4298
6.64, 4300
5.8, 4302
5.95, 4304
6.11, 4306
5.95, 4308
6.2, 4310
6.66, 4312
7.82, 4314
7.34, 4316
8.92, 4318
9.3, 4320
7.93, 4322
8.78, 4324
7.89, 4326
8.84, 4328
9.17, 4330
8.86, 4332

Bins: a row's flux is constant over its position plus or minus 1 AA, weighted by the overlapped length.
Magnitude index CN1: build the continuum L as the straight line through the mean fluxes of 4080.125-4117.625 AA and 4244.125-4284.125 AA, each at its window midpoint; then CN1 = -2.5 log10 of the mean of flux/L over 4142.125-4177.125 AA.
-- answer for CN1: 0.09 mag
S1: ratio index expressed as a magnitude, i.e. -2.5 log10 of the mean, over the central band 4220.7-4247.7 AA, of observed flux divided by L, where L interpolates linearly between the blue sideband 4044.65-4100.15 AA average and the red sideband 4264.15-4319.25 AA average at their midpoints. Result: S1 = -0.06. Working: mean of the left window 7.3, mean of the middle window 7.74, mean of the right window 7.3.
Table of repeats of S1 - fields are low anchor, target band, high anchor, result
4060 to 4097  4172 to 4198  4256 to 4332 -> 0.048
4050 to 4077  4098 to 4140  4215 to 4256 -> -0.016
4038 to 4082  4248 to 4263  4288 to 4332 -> -0.105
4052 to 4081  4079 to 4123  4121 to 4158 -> -0.058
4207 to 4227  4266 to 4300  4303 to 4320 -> -0.036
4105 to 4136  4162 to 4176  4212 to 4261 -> 0.068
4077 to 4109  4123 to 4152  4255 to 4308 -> 0.025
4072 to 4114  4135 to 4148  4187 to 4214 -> 0.046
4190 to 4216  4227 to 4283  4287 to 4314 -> -0.109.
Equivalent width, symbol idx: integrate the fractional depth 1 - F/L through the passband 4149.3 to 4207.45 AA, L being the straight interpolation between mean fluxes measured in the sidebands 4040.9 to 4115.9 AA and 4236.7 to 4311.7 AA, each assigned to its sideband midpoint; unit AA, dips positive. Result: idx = 2.2 AA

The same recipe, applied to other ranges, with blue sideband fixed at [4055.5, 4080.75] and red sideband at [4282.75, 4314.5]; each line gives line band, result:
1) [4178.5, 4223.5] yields -4.1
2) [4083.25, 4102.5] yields -2.1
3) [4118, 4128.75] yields -0.7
